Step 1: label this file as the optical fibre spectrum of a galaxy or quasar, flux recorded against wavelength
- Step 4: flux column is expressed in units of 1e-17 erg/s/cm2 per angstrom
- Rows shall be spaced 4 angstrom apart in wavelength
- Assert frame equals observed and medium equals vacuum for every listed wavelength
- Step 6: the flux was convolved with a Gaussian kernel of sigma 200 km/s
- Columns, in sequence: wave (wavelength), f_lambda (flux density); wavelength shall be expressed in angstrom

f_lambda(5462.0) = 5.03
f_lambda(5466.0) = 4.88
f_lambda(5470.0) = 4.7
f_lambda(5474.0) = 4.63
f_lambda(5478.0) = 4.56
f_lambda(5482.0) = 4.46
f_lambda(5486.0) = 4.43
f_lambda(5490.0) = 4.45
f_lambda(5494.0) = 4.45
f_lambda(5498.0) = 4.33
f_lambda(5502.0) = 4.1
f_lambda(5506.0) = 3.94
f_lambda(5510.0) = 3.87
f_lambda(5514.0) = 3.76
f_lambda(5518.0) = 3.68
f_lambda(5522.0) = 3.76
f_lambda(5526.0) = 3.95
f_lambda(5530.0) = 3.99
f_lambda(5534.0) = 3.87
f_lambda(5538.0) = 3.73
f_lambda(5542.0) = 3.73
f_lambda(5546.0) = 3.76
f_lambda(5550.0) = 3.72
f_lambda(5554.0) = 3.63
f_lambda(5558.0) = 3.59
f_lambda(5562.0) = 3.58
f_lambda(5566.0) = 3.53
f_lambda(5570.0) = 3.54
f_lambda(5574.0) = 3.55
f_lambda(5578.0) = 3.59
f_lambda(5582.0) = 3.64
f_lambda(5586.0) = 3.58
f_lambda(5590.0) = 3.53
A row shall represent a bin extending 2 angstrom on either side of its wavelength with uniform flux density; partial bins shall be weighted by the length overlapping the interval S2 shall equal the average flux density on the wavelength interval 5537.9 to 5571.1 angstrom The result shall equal 3.64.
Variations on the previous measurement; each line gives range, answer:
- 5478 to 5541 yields 4.06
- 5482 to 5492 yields 4.44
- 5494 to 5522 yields 3.97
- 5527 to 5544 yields 3.84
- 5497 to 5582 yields 3.76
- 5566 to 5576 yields 3.54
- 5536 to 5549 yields 3.74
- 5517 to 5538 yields 3.85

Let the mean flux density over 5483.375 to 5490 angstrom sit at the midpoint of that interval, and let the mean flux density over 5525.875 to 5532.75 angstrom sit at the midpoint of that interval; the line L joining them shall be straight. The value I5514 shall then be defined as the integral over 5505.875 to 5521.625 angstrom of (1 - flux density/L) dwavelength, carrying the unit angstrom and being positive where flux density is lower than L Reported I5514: 1.3 angstrom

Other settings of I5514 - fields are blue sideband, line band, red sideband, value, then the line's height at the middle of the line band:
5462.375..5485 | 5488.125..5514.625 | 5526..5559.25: 1.0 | 4.3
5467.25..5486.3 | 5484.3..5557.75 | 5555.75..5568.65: 2.0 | 4.06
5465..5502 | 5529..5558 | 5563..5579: 0.7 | 3.85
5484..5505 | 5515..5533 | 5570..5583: 1.0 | 4.06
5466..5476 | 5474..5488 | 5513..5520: 0.0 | 4.49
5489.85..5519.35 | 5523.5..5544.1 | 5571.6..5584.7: 0.1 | 3.87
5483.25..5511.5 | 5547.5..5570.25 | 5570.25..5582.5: 0.7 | 3.73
